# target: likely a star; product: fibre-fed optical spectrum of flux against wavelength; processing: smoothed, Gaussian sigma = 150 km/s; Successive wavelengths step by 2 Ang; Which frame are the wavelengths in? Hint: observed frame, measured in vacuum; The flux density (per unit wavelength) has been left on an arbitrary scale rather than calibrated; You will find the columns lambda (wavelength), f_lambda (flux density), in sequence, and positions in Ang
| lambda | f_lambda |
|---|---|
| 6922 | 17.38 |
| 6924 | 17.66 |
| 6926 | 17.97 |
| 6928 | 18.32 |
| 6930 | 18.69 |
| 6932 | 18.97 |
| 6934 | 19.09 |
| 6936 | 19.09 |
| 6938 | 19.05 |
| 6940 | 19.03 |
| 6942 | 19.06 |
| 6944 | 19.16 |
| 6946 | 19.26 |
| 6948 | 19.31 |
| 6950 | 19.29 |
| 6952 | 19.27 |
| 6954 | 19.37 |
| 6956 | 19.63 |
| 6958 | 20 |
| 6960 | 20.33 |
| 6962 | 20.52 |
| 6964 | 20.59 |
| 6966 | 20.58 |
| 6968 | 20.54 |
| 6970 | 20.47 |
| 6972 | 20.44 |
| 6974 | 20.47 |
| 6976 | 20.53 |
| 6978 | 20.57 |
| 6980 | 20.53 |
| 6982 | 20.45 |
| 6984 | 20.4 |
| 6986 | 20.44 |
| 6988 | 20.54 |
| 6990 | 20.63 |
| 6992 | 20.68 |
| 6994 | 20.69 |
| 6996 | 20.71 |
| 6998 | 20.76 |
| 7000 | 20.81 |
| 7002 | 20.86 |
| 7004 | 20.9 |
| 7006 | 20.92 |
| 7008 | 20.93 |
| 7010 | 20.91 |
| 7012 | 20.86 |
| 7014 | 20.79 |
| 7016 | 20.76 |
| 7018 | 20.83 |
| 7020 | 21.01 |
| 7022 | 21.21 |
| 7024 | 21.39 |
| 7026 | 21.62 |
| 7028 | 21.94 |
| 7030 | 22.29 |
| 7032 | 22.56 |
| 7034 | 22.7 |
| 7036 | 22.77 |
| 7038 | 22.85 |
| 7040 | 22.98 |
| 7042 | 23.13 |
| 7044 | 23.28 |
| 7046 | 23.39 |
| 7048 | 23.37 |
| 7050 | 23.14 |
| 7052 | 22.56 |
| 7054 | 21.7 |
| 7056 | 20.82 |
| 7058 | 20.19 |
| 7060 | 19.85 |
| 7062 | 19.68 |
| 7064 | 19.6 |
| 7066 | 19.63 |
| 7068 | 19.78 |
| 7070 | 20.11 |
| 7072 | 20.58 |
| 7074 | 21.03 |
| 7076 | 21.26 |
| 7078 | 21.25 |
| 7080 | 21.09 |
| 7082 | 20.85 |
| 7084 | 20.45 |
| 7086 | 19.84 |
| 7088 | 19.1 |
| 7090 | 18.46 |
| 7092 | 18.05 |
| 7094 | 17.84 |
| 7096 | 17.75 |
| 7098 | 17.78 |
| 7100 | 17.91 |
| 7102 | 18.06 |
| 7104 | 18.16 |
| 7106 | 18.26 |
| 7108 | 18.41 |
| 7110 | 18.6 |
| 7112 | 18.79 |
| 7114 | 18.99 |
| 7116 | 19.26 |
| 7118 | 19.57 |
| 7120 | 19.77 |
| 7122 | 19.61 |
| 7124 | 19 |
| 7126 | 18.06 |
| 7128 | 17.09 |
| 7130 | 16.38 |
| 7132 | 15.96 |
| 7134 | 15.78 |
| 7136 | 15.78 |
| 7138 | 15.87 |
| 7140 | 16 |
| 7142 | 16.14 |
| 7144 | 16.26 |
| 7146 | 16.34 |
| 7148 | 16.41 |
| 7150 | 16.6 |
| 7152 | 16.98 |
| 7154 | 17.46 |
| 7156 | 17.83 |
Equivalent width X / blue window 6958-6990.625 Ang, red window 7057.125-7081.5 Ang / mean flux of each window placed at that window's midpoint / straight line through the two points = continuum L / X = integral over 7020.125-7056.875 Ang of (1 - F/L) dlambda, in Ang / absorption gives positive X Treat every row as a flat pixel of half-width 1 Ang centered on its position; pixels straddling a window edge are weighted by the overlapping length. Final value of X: -3.6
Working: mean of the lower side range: 20.5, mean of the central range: 22.4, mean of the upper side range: 20.3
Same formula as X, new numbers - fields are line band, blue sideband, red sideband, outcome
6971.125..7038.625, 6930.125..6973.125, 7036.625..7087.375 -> -2.1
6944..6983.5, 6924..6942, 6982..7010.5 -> -0.8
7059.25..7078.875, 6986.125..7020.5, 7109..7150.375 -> -1.3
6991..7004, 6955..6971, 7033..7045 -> 0.5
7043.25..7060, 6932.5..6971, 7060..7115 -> -2.4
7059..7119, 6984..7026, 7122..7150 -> -3.9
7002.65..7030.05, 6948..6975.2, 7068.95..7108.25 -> -1.9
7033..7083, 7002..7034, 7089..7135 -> -3.8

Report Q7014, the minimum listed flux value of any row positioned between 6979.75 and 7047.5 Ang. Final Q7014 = 20.4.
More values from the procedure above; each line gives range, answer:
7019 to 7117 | 17.75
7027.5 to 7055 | 21.7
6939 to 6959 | 19.03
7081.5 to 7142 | 15.78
